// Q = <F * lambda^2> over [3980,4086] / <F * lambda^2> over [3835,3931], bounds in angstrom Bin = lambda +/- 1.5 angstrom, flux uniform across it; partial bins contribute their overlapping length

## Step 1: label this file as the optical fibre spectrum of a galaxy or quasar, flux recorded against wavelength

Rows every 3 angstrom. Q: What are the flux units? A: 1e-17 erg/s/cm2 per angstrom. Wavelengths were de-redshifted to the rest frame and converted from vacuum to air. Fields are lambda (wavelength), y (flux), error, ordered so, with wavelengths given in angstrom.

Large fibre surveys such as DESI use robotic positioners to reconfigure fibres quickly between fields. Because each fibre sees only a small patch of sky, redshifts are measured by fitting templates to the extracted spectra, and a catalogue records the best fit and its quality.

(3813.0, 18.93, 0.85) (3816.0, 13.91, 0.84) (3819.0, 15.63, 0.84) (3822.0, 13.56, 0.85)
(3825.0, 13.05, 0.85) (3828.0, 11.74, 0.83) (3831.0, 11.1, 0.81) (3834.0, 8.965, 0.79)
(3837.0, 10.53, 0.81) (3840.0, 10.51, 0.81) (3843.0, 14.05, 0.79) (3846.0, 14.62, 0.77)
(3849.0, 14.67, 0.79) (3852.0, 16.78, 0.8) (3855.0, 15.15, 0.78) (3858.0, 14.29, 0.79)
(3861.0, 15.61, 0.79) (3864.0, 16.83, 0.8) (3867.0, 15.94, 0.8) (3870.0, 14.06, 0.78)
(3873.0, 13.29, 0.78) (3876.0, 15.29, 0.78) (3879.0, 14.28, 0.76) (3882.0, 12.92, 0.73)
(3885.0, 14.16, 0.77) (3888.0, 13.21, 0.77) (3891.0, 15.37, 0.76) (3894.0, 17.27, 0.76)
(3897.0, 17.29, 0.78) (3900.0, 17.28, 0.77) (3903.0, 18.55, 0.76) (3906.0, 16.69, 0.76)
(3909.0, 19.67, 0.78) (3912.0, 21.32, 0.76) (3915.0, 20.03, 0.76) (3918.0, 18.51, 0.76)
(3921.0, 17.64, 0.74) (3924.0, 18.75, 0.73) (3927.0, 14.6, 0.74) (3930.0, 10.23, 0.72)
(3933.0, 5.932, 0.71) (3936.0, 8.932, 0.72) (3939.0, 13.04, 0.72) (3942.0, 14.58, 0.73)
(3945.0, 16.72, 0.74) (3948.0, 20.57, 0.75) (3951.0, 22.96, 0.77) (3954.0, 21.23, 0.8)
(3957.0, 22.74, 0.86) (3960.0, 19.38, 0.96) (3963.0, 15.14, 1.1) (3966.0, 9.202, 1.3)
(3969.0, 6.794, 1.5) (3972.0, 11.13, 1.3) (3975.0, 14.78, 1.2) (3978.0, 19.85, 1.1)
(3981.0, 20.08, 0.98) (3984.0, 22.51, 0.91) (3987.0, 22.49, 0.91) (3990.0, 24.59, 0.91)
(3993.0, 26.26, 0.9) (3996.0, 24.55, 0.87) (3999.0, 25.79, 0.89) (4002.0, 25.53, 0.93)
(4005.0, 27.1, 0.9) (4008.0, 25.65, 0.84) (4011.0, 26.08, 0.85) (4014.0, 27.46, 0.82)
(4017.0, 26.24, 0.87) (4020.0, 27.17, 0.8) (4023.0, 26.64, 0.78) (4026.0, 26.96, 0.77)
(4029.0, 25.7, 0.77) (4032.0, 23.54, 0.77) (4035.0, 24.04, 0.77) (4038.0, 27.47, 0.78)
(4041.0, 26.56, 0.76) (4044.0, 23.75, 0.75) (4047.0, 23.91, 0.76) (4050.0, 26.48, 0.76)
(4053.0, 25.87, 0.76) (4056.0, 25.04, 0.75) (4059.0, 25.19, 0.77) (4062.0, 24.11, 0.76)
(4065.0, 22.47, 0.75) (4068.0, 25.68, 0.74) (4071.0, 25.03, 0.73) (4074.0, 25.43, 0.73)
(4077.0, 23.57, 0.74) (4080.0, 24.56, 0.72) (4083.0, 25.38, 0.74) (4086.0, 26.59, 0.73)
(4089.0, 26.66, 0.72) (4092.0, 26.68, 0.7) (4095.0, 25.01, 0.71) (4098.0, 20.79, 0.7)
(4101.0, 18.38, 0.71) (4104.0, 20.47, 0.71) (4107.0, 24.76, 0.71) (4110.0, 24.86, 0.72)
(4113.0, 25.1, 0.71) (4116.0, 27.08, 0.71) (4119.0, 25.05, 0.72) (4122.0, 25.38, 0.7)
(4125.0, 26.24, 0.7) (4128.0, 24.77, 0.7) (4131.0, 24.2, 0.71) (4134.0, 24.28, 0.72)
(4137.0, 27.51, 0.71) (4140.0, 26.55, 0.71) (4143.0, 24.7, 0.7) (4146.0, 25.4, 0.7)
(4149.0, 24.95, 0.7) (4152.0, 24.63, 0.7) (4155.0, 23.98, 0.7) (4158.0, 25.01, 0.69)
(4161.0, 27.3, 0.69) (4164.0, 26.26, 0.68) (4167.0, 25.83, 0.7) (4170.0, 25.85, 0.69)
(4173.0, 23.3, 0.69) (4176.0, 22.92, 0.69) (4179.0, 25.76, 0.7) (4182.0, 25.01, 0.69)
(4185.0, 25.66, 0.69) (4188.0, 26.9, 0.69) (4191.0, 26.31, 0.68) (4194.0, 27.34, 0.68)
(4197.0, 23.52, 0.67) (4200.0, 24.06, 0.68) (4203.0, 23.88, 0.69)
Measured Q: 1.74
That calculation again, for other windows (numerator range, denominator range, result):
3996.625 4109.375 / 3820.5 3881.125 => 2.02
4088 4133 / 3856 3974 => 1.71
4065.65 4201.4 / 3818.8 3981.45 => 1.85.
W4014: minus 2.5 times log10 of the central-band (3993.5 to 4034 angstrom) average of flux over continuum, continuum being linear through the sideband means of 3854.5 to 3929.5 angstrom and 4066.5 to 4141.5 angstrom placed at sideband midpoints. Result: -0.225 mag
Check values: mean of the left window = 16.3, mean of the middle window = 26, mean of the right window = 24.8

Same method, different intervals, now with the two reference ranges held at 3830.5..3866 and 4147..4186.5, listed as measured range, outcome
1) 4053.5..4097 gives -0.15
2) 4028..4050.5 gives -0.22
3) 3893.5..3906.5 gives -0.13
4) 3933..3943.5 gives 0.44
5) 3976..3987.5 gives -0.13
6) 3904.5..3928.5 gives -0.14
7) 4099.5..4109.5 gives 0.07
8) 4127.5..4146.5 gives -0.06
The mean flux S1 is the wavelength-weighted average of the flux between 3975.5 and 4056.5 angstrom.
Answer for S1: 25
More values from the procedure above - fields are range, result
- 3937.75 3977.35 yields 16.1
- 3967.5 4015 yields 21.9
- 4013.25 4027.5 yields 26.9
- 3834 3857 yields 13.5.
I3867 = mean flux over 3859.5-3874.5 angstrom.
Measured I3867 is 15.1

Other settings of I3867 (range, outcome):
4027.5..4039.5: 25.2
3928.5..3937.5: 8.36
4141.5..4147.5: 25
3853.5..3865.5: 15.5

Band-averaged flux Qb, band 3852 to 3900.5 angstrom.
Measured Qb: 15.1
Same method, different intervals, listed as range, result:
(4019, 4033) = 26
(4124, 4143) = 25.5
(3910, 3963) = 16.9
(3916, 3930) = 16.7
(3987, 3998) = 24.8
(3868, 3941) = 15.3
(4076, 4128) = 24.5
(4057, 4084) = 24.6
